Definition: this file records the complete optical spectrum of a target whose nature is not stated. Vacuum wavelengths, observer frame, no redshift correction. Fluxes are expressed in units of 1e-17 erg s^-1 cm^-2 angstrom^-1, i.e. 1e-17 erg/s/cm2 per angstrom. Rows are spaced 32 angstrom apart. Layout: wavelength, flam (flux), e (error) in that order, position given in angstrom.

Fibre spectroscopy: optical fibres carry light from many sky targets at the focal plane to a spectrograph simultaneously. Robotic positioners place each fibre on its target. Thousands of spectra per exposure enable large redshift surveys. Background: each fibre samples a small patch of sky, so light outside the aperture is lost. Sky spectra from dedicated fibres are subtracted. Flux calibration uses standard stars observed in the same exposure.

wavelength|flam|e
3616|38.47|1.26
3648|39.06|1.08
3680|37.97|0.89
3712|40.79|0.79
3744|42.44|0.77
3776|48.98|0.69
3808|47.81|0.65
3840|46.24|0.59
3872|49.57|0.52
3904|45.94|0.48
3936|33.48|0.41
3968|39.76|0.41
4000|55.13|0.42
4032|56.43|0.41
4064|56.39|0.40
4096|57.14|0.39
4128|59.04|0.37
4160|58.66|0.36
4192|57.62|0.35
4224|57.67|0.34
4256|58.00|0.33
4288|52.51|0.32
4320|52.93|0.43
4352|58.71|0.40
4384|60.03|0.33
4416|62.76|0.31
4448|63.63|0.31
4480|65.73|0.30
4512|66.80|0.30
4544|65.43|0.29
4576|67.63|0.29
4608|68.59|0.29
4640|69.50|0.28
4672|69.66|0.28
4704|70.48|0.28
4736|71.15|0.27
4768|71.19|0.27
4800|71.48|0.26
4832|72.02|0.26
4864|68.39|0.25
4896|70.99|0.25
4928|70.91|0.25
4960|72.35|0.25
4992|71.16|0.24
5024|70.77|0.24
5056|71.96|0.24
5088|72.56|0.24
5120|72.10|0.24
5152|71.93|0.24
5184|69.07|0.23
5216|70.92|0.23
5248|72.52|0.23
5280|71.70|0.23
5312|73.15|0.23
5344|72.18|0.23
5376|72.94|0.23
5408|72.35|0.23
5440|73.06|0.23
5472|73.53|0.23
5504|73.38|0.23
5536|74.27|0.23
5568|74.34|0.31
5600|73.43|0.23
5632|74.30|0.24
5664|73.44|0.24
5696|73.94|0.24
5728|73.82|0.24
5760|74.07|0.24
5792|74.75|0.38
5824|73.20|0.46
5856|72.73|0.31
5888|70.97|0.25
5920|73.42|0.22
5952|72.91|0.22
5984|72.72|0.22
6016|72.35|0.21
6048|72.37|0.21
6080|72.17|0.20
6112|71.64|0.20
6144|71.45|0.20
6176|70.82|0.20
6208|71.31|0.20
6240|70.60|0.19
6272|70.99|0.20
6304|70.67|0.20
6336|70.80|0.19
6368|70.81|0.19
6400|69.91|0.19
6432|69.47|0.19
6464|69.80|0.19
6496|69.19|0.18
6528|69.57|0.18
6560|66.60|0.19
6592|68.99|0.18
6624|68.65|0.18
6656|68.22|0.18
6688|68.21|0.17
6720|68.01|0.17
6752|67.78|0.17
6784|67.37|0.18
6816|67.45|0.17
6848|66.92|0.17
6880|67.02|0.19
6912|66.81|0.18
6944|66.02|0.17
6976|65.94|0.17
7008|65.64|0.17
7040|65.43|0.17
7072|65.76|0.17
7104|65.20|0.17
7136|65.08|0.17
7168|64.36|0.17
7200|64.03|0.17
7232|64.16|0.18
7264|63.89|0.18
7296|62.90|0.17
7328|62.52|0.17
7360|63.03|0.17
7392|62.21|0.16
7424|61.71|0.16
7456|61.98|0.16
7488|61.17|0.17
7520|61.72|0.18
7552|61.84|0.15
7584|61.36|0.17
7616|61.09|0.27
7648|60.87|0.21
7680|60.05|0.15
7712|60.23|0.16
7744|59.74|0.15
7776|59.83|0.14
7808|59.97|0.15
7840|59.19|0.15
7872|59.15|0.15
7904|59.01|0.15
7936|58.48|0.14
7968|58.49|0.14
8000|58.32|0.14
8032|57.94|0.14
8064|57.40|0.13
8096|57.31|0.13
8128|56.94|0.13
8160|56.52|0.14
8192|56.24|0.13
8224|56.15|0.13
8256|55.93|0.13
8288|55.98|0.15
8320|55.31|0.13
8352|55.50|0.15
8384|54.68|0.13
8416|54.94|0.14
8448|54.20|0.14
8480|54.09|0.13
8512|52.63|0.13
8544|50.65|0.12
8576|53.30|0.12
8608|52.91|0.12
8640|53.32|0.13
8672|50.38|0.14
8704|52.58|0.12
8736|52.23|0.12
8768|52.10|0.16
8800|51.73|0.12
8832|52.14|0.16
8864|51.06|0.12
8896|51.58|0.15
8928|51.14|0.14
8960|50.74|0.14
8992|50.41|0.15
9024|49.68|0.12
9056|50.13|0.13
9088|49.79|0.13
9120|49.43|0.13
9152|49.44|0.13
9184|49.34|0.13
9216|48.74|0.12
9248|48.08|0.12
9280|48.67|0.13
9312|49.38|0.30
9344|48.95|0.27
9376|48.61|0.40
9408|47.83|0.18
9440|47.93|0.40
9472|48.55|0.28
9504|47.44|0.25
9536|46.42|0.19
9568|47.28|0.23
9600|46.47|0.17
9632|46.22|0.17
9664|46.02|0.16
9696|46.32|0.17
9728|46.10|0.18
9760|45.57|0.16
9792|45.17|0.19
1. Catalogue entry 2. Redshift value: 0.000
